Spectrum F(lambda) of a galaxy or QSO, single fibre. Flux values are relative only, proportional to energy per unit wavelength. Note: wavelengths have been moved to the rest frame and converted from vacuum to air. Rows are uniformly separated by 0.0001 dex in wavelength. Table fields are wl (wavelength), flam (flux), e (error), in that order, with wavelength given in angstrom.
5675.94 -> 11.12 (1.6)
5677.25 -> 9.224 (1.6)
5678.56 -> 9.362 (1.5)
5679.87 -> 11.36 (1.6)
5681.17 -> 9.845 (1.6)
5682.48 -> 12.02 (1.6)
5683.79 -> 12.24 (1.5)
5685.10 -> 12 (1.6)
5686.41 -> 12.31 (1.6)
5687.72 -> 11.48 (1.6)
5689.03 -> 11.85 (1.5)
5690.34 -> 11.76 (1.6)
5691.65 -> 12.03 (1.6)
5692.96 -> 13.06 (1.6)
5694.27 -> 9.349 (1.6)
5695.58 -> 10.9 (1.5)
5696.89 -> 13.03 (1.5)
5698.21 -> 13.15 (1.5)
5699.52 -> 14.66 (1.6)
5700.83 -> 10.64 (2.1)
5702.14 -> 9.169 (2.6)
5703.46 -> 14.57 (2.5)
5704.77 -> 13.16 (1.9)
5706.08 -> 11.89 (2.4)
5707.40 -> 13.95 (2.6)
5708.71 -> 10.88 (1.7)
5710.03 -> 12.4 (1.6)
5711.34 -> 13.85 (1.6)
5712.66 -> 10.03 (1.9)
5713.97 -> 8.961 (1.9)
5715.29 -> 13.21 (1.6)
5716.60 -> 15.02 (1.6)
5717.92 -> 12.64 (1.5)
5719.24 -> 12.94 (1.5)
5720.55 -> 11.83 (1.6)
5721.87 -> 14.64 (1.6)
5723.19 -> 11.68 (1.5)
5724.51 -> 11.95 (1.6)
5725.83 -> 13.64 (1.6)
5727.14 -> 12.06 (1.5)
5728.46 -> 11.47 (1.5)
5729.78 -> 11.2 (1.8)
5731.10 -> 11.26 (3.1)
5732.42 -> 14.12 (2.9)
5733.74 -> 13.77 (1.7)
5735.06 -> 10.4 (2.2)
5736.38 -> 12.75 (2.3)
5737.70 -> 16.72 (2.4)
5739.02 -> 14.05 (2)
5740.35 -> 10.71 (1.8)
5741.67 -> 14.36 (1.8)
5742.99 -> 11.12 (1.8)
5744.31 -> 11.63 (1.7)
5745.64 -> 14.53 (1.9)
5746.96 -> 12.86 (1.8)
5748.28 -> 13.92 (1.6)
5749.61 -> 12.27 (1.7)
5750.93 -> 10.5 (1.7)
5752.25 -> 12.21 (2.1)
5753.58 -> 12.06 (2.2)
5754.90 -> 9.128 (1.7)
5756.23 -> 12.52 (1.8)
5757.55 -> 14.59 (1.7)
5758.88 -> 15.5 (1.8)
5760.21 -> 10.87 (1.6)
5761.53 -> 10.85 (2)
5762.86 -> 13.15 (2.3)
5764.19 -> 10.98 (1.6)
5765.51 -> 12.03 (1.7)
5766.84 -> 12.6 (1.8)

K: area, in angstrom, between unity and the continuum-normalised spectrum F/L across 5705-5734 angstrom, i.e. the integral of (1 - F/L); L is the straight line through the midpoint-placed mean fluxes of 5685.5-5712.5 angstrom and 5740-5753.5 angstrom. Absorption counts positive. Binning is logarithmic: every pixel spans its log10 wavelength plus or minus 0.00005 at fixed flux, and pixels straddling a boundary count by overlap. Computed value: -0.3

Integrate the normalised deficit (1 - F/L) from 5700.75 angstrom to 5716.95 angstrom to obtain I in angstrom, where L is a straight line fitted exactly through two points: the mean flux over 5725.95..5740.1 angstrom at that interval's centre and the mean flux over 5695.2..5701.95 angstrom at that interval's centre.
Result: 0.41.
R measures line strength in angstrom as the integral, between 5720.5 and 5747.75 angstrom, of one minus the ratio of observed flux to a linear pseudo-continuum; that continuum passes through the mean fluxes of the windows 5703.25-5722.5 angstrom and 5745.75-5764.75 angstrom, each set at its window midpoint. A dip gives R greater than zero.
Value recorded -0.6 angstrom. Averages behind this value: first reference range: 12.6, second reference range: 12.3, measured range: 12.7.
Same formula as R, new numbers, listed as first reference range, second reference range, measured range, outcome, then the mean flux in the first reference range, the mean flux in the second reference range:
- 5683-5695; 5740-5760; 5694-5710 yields -0.3 angstrom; 11.8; 12.5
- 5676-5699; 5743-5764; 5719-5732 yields -0.3 angstrom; 11.5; 12.4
